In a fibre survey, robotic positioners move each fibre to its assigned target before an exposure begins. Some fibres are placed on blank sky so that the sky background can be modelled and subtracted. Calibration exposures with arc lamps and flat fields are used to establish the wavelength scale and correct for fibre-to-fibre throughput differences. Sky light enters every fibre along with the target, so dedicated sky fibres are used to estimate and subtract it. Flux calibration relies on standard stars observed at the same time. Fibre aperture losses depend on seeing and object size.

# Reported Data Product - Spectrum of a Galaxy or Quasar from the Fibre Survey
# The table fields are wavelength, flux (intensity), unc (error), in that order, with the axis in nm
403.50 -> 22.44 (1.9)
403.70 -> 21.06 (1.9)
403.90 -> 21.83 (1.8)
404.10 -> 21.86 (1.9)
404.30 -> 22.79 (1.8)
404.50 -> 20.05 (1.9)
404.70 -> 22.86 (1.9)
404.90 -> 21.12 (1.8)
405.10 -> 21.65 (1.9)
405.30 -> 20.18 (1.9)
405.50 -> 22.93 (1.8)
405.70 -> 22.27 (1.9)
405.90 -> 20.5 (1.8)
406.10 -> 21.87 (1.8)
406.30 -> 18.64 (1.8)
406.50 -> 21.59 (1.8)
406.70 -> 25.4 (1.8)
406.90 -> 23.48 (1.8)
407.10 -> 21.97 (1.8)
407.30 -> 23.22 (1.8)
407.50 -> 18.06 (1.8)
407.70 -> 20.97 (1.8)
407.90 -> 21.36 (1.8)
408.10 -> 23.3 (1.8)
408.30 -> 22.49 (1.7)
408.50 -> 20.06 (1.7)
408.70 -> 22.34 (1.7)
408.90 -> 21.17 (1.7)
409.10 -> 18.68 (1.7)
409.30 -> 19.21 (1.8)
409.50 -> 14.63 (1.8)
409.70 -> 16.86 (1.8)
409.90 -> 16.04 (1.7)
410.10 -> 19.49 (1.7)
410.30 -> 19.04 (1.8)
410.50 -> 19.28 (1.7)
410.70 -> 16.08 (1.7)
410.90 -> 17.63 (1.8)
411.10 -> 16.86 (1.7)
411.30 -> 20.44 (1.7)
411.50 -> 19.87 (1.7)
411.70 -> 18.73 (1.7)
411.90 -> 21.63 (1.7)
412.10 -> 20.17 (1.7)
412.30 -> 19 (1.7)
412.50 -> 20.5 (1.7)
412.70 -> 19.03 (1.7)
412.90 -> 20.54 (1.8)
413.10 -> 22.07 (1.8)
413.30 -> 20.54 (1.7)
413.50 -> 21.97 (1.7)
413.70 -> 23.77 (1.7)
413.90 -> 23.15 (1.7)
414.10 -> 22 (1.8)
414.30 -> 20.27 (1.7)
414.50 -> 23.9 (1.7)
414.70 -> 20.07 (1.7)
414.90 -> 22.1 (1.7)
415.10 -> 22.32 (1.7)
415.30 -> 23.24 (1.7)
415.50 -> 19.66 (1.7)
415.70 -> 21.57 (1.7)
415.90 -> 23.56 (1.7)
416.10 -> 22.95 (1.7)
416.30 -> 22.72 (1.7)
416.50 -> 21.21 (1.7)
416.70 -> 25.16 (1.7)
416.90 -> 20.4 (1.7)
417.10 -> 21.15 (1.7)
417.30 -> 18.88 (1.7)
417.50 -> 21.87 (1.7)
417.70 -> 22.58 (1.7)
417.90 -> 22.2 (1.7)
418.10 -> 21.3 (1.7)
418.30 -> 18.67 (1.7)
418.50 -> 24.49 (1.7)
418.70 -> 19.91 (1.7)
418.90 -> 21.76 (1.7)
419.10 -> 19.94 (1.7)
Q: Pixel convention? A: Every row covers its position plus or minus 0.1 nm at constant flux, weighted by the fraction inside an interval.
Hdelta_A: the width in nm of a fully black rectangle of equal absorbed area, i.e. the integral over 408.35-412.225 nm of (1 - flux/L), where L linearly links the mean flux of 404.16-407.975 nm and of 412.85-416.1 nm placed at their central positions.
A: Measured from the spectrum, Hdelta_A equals 0.52 nm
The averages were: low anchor 21.6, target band 18.9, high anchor 22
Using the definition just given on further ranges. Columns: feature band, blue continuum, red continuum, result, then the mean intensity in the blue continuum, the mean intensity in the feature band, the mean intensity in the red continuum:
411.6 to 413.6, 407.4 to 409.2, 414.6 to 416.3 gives 0.106 nm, 20.9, 20.4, 22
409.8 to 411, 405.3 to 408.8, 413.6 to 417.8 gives 0.216 nm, 21.7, 17.9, 22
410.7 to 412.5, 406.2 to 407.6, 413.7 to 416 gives 0.227 nm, 21.8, 19.2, 22.1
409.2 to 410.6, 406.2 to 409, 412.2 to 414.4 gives 0.241 nm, 21.7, 17.8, 21.2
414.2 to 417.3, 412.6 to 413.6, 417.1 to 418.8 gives -0.128 nm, 20.8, 21.9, 21.2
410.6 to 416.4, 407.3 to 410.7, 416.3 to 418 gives -0.033 nm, 19.6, 20.9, 21.7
